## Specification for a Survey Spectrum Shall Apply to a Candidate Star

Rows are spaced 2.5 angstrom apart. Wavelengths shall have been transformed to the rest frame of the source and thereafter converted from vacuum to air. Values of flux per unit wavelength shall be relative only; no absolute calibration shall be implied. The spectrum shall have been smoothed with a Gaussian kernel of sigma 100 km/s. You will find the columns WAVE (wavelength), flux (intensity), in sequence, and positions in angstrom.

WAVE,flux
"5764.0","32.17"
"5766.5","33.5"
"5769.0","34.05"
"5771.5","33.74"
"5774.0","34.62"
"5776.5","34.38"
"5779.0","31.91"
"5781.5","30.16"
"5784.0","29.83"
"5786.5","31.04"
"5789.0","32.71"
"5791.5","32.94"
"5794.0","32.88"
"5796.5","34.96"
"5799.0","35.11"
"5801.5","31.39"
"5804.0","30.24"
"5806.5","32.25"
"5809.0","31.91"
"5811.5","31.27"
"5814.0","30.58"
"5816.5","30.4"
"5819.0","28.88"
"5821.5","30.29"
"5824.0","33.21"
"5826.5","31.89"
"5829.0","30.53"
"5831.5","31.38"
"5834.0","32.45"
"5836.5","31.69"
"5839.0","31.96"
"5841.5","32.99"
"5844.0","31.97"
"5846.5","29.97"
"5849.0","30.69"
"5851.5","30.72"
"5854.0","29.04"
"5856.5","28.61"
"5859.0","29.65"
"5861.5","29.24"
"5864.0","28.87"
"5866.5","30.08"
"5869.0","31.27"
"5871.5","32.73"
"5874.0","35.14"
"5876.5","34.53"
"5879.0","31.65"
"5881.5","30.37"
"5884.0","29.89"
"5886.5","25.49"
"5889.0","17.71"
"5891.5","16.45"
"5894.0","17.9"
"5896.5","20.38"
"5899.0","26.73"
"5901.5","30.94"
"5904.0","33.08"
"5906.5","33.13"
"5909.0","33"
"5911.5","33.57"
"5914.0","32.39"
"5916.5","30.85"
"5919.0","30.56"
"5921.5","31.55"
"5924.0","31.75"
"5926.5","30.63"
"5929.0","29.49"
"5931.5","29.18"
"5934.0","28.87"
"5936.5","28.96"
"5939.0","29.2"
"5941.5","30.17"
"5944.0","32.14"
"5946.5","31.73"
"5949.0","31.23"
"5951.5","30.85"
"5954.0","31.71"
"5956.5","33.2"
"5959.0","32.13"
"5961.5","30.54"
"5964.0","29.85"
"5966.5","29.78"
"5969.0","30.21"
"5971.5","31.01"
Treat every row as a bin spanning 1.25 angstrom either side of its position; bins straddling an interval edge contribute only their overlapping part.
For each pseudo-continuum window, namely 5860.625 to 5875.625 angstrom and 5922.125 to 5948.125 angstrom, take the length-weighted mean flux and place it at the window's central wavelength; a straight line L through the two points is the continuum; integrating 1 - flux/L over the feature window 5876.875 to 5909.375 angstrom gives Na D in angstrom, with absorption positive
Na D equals 4.4 angstrom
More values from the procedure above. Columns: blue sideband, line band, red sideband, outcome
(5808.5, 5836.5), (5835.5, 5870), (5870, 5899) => -1.8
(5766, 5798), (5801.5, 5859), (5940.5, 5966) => 2.5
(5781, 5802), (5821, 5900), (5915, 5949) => 5.7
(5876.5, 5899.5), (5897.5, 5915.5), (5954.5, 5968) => -3.7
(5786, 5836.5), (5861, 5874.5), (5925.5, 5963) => 0.1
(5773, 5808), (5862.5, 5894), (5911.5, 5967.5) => 3.2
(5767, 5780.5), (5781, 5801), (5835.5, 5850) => 0.4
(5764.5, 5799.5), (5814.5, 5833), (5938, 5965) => 0.9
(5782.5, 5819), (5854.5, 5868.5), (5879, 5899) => -1.8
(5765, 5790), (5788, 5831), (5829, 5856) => 0.1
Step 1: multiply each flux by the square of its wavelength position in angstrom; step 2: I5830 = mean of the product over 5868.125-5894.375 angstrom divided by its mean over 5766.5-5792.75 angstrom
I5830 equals 0.88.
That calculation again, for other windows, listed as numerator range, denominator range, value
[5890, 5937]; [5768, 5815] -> 0.93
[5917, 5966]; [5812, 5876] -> 1.02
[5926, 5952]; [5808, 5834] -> 1.01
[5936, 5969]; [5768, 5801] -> 0.99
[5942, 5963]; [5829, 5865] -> 1.07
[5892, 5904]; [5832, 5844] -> 0.78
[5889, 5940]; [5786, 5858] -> 0.94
